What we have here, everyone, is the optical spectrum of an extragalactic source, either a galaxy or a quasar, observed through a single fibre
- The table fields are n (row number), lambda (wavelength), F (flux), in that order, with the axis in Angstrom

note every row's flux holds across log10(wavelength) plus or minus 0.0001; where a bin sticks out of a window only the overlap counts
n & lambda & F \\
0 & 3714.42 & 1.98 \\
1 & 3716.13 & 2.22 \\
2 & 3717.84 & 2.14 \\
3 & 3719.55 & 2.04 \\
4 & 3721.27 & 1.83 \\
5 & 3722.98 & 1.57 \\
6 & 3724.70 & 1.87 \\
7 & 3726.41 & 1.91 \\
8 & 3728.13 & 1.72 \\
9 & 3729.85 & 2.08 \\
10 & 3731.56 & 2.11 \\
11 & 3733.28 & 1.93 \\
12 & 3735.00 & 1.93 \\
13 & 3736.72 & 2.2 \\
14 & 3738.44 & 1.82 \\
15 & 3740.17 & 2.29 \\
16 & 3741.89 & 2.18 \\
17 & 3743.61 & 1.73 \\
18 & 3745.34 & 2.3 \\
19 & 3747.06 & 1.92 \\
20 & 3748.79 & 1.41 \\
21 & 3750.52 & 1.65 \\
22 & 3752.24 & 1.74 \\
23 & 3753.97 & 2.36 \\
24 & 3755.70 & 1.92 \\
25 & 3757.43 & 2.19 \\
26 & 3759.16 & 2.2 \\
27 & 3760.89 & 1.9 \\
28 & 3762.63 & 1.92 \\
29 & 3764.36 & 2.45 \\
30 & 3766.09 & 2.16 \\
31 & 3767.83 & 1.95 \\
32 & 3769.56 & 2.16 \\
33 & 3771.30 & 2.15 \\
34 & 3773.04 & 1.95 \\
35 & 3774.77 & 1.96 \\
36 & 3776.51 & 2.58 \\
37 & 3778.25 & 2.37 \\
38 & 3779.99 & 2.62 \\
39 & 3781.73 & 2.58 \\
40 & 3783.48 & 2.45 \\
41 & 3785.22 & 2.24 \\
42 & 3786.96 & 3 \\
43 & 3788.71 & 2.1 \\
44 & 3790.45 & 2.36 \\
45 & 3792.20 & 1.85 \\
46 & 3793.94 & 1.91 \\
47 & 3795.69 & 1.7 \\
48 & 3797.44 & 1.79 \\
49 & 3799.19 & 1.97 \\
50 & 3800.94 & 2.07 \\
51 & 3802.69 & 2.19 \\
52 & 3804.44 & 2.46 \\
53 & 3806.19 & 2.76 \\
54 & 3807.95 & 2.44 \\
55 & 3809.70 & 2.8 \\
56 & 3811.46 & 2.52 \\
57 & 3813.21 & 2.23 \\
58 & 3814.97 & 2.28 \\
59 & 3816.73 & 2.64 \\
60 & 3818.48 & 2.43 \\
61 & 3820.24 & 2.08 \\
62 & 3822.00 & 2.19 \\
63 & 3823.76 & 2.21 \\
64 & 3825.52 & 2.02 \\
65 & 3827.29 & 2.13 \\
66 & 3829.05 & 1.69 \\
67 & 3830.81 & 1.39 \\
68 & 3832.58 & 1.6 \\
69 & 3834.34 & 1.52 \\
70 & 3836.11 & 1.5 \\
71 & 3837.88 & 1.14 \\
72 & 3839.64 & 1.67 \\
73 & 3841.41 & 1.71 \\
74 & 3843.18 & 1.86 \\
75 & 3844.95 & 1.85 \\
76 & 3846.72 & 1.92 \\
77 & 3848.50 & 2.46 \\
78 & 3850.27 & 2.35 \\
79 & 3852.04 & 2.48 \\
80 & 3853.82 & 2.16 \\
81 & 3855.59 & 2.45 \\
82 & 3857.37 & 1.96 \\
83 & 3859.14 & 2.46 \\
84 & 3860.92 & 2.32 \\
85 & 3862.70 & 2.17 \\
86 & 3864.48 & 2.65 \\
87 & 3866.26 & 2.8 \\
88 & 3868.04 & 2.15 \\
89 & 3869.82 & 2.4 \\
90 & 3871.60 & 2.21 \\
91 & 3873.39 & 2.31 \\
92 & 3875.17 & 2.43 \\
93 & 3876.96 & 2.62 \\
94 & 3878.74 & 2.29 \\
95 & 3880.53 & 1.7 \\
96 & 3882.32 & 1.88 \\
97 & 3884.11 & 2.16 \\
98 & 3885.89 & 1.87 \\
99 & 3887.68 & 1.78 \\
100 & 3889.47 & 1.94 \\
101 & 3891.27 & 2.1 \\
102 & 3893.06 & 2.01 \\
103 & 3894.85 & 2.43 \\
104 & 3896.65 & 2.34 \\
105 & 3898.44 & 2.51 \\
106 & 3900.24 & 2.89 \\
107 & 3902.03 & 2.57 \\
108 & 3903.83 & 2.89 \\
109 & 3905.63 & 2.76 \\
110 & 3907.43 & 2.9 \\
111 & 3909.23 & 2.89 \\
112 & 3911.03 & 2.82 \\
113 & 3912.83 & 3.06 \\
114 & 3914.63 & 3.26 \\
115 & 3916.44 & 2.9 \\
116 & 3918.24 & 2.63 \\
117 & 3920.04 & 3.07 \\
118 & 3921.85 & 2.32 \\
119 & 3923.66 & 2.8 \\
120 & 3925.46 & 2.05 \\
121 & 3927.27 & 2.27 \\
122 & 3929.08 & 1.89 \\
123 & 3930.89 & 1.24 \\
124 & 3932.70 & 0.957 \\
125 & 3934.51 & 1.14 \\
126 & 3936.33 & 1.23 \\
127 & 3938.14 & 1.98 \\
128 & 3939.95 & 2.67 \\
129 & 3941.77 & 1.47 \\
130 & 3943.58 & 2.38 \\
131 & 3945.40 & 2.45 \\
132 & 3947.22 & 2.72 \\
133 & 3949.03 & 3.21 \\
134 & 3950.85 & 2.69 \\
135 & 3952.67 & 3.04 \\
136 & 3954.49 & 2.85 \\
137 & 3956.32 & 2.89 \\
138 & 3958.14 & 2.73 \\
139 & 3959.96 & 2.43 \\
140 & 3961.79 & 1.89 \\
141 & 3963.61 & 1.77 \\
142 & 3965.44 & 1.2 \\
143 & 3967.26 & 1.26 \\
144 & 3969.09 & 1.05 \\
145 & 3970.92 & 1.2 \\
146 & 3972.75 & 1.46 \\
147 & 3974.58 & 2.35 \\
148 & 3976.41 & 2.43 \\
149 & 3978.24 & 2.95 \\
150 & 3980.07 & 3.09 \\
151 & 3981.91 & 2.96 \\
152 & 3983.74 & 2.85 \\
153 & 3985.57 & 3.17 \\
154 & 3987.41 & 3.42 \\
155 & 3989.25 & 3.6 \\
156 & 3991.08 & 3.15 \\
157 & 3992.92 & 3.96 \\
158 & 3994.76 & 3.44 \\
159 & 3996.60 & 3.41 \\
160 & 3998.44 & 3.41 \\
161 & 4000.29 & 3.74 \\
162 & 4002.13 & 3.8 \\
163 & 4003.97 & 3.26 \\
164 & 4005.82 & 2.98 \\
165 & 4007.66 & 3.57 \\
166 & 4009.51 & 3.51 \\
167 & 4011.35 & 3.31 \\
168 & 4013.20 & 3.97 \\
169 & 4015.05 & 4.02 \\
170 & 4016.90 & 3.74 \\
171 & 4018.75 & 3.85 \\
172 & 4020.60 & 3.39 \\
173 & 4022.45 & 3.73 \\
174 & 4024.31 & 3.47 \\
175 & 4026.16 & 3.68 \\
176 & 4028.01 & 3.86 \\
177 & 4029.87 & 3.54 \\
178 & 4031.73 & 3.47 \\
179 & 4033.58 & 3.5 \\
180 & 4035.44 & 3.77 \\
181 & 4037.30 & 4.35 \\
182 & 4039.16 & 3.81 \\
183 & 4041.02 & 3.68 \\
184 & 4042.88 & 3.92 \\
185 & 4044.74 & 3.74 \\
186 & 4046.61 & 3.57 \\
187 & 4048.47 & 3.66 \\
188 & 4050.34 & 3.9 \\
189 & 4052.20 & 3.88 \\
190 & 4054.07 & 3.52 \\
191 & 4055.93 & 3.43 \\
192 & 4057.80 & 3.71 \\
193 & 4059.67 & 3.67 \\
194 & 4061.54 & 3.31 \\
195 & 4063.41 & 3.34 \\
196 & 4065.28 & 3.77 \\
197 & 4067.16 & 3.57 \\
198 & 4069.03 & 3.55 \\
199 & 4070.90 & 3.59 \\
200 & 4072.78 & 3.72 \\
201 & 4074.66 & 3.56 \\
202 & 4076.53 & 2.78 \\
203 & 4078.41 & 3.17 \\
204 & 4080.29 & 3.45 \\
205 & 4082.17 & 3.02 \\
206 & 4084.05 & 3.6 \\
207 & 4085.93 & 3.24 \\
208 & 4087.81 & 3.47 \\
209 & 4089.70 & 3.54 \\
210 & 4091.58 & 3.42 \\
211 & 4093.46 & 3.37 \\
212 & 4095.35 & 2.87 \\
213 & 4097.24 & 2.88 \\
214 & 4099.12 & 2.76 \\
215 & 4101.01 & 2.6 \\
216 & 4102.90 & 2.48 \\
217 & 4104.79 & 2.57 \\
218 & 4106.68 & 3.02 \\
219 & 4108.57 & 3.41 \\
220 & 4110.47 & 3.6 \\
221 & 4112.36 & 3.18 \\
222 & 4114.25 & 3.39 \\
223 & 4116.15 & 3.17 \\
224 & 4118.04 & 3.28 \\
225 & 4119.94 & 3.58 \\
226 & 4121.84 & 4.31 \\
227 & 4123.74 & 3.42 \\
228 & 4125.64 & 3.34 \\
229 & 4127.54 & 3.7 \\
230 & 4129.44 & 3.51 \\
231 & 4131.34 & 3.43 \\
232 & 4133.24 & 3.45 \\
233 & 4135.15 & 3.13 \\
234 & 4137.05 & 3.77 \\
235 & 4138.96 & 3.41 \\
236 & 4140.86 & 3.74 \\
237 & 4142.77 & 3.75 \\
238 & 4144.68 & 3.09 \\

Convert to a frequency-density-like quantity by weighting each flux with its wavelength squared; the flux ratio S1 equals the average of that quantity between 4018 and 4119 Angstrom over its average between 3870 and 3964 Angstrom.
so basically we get 1.6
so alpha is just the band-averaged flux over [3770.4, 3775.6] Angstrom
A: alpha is 2.02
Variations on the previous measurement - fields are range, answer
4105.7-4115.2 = 3.32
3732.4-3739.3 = 1.97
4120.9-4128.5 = 3.69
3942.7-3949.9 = 2.69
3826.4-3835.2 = 1.67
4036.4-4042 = 3.95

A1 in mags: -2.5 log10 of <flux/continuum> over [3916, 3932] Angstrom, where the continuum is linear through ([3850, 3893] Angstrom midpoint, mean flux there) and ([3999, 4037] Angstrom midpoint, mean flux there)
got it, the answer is 0.172 mag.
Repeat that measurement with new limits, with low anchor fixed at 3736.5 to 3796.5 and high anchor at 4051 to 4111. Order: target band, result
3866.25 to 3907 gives 0.122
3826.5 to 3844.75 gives 0.414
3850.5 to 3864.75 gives 0.067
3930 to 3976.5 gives 0.365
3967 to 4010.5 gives 0.009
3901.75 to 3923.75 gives -0.067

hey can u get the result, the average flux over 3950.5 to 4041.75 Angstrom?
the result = 3.1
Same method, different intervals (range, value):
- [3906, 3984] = 2.31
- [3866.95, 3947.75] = 2.3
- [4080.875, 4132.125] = 3.27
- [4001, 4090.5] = 3.58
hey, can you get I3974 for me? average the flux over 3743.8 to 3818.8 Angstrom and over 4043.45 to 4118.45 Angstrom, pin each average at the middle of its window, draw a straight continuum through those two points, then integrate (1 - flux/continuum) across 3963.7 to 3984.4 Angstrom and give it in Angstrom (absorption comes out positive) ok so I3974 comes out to 6.3 Angstrom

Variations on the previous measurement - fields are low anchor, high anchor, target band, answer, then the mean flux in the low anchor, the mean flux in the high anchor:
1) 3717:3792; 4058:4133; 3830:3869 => 6.6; 2.09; 3.33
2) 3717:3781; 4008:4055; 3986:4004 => -0.1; 2.03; 3.71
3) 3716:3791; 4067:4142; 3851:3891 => 4.3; 2.09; 3.33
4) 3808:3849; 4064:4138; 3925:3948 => 6.0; 2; 3.32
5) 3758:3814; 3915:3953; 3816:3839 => 3.7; 2.24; 2.25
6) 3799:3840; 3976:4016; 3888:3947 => 9.5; 2.09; 3.38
